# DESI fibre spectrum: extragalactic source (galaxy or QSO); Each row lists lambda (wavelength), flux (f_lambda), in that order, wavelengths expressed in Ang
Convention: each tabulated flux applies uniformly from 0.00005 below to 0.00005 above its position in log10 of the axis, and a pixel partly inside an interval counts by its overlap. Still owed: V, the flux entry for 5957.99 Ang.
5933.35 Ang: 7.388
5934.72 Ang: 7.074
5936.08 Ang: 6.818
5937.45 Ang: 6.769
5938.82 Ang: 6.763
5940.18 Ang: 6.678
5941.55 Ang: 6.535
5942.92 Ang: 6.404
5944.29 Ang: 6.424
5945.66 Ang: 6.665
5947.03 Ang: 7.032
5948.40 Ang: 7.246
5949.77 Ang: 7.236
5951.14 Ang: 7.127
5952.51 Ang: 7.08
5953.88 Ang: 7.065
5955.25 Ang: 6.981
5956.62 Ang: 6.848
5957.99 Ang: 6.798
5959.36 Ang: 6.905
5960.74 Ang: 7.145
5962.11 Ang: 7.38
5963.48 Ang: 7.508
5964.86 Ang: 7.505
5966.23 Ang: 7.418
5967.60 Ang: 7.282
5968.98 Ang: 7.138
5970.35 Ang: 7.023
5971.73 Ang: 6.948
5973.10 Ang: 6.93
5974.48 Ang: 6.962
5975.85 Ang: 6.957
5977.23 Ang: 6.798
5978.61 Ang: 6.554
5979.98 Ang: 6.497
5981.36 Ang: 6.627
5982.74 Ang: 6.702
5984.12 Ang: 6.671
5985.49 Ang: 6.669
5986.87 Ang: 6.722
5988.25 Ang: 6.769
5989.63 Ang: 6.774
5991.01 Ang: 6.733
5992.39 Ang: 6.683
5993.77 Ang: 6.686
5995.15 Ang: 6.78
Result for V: 6.798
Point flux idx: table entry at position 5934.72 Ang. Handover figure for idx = 7.074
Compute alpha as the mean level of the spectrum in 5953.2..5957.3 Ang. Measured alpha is 6.97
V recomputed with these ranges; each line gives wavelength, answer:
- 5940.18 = 6.678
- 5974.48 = 6.962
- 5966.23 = 7.418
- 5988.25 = 6.769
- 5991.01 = 6.733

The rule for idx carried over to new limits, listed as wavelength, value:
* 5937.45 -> 6.769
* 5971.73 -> 6.948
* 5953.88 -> 7.065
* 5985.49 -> 6.669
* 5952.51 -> 7.08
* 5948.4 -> 7.246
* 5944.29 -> 6.424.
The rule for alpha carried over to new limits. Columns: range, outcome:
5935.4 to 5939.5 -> 6.79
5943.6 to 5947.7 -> 6.7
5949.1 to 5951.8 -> 7.18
